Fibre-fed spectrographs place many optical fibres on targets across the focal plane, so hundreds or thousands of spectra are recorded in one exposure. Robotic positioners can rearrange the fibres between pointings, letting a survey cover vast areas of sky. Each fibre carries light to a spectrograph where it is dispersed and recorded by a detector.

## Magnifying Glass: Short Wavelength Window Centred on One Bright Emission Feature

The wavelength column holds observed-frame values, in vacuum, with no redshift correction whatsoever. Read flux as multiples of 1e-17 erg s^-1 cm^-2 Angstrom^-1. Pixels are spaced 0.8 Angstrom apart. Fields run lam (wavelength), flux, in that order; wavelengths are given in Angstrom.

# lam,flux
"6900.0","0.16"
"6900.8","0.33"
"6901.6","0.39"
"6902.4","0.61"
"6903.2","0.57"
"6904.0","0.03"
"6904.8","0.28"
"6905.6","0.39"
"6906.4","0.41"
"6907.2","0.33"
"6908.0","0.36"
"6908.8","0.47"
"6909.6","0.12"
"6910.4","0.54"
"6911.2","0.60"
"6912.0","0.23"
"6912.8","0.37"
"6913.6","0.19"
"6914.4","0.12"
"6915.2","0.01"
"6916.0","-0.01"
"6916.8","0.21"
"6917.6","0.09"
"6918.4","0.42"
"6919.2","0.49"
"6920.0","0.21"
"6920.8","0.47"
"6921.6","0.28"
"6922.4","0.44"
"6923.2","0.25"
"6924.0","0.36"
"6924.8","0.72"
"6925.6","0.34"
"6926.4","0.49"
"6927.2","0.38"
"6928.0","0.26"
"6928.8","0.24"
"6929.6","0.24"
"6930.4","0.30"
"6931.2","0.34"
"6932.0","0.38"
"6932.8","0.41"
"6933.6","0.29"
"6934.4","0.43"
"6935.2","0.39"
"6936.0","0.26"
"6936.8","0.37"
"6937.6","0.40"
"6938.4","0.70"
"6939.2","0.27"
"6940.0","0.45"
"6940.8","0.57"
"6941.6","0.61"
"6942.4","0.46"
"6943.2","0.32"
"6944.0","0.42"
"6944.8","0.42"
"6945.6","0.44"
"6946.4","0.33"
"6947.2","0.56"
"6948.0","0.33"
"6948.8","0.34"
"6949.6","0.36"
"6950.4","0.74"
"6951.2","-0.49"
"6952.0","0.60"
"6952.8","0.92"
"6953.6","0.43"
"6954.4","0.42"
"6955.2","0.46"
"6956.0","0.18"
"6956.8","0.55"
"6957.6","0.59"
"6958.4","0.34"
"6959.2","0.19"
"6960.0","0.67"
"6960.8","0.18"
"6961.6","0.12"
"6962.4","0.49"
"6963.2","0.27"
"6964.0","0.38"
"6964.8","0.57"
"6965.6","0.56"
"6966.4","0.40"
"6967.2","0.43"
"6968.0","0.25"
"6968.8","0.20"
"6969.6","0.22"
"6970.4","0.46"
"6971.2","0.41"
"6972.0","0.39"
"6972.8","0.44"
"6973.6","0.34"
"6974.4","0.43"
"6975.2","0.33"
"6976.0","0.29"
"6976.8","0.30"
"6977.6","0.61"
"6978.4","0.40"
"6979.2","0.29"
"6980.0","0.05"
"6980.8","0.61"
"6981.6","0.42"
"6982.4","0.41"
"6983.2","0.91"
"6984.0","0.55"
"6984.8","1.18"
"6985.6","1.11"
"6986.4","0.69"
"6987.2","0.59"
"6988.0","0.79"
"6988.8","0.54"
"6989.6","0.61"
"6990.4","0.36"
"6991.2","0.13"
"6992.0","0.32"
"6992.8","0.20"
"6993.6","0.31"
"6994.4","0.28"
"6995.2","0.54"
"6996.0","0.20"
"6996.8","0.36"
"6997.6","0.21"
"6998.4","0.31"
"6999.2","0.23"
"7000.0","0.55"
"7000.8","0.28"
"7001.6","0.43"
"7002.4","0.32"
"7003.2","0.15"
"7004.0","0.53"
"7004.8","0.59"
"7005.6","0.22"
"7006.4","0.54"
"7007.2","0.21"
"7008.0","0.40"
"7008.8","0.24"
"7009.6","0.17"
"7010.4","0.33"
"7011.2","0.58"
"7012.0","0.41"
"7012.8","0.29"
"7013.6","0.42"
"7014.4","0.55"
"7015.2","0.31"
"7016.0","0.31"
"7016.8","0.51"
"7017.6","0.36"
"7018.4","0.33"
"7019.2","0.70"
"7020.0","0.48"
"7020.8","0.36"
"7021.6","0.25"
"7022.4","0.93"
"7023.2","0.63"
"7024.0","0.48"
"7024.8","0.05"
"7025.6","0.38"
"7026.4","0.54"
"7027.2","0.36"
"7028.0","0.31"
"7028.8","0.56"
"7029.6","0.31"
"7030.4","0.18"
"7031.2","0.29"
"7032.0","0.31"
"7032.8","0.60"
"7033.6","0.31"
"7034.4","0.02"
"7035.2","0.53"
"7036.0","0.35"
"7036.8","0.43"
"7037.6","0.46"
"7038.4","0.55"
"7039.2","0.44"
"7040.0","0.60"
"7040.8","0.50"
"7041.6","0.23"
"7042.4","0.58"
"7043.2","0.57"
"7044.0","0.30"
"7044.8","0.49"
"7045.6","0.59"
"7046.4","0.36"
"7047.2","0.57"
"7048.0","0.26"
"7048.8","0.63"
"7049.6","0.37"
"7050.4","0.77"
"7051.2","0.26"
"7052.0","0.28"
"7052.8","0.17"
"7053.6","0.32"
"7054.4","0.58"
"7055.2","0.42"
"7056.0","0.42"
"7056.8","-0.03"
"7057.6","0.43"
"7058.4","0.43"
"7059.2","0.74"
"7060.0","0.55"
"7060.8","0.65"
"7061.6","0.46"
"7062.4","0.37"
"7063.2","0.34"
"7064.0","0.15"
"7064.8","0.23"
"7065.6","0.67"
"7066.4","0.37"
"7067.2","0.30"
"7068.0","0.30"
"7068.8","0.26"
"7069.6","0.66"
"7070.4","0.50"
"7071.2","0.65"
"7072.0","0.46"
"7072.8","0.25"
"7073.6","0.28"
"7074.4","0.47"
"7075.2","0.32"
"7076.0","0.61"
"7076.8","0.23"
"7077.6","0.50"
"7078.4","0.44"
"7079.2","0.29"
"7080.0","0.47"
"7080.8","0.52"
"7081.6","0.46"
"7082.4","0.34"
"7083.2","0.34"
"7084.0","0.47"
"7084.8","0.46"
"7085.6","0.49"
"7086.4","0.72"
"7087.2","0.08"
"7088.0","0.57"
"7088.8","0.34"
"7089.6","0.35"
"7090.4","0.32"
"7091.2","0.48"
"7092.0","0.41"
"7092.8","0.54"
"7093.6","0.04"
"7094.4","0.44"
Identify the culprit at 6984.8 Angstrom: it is H-gamma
